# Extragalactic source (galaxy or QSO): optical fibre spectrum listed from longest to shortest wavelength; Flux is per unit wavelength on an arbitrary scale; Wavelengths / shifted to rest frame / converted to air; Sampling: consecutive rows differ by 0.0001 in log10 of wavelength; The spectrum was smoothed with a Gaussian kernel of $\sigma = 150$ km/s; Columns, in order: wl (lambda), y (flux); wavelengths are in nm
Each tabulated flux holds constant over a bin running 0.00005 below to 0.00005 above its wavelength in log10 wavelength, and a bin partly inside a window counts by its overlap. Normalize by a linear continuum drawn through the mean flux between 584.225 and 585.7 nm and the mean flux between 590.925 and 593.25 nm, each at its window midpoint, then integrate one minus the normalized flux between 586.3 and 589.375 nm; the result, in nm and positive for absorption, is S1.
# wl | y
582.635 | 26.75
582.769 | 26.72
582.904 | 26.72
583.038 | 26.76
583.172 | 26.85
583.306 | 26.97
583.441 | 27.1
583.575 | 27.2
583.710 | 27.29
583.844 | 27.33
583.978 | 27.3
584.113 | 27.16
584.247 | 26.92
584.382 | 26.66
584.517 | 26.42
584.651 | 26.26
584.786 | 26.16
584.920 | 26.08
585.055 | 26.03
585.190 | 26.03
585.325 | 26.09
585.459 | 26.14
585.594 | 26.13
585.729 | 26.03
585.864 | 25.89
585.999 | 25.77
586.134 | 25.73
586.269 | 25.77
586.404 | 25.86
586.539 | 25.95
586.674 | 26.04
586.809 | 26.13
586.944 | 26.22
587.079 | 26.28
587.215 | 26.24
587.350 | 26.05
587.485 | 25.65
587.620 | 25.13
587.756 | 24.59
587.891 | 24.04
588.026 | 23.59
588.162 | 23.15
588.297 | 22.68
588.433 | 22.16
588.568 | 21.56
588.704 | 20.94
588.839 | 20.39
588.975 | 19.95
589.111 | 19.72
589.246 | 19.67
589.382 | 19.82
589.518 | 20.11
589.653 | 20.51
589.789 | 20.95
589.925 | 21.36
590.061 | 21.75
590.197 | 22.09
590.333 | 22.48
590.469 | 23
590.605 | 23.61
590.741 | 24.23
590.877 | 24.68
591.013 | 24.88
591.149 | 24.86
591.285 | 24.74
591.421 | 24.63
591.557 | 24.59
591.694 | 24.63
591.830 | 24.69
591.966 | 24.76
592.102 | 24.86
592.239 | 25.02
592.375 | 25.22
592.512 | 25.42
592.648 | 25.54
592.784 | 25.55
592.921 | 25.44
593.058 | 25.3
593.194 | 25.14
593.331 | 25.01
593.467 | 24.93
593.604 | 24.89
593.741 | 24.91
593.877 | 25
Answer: 0.25 nm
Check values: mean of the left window 26.2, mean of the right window 25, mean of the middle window 23.7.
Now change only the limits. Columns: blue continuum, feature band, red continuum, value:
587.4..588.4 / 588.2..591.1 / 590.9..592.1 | 0.31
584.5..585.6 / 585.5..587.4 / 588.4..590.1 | -0.13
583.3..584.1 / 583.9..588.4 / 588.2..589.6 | -0.30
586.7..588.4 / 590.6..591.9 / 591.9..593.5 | 0.03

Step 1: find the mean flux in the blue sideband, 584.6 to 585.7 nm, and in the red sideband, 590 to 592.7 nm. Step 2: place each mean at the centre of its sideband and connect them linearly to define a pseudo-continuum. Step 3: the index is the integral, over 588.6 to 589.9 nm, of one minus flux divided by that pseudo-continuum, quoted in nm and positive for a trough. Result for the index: 0.240 nm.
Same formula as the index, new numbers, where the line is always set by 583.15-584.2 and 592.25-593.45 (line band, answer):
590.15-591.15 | 0.080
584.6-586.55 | 0.057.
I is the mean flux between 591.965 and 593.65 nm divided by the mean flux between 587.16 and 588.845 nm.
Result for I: 1.06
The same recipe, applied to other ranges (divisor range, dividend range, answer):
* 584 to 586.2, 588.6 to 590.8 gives 0.81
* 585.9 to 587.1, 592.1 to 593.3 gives 0.97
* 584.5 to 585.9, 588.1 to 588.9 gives 0.84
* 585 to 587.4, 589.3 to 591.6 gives 0.88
